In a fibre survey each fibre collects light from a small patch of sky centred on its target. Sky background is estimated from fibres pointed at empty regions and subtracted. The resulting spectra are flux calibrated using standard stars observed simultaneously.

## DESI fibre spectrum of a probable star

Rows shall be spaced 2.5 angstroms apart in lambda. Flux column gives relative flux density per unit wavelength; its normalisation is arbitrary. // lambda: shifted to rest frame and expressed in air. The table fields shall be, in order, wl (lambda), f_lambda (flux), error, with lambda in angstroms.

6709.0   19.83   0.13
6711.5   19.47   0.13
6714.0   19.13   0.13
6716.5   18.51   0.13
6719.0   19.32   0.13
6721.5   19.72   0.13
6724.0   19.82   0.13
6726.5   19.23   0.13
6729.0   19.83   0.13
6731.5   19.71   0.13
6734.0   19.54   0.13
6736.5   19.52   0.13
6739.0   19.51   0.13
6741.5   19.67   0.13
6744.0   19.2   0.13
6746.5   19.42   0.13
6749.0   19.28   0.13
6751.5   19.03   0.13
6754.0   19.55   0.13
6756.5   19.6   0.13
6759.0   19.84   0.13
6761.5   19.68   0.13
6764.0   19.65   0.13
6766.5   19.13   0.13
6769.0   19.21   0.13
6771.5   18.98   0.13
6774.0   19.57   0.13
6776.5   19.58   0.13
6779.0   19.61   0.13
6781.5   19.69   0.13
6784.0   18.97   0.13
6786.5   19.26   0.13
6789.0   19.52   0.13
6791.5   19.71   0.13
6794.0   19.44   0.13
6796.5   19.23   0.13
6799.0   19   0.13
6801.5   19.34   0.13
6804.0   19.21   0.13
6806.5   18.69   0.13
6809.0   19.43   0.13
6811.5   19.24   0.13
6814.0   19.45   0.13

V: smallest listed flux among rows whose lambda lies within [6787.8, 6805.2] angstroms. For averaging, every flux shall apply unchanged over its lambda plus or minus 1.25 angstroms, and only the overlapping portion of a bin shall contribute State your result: 19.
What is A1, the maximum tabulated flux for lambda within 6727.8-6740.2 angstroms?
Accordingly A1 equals 19.83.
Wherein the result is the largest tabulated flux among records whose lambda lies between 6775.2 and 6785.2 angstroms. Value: 19.69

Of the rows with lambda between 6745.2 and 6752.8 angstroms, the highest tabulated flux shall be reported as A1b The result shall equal 19.42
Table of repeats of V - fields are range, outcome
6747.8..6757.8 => 19.03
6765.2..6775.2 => 18.98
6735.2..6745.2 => 19.2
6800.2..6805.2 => 19.21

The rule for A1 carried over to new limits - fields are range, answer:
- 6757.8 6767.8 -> 19.84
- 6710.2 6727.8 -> 19.82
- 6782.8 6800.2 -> 19.71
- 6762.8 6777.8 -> 19.65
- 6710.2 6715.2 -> 19.47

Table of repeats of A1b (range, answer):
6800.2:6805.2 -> 19.34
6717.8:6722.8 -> 19.72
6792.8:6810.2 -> 19.44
